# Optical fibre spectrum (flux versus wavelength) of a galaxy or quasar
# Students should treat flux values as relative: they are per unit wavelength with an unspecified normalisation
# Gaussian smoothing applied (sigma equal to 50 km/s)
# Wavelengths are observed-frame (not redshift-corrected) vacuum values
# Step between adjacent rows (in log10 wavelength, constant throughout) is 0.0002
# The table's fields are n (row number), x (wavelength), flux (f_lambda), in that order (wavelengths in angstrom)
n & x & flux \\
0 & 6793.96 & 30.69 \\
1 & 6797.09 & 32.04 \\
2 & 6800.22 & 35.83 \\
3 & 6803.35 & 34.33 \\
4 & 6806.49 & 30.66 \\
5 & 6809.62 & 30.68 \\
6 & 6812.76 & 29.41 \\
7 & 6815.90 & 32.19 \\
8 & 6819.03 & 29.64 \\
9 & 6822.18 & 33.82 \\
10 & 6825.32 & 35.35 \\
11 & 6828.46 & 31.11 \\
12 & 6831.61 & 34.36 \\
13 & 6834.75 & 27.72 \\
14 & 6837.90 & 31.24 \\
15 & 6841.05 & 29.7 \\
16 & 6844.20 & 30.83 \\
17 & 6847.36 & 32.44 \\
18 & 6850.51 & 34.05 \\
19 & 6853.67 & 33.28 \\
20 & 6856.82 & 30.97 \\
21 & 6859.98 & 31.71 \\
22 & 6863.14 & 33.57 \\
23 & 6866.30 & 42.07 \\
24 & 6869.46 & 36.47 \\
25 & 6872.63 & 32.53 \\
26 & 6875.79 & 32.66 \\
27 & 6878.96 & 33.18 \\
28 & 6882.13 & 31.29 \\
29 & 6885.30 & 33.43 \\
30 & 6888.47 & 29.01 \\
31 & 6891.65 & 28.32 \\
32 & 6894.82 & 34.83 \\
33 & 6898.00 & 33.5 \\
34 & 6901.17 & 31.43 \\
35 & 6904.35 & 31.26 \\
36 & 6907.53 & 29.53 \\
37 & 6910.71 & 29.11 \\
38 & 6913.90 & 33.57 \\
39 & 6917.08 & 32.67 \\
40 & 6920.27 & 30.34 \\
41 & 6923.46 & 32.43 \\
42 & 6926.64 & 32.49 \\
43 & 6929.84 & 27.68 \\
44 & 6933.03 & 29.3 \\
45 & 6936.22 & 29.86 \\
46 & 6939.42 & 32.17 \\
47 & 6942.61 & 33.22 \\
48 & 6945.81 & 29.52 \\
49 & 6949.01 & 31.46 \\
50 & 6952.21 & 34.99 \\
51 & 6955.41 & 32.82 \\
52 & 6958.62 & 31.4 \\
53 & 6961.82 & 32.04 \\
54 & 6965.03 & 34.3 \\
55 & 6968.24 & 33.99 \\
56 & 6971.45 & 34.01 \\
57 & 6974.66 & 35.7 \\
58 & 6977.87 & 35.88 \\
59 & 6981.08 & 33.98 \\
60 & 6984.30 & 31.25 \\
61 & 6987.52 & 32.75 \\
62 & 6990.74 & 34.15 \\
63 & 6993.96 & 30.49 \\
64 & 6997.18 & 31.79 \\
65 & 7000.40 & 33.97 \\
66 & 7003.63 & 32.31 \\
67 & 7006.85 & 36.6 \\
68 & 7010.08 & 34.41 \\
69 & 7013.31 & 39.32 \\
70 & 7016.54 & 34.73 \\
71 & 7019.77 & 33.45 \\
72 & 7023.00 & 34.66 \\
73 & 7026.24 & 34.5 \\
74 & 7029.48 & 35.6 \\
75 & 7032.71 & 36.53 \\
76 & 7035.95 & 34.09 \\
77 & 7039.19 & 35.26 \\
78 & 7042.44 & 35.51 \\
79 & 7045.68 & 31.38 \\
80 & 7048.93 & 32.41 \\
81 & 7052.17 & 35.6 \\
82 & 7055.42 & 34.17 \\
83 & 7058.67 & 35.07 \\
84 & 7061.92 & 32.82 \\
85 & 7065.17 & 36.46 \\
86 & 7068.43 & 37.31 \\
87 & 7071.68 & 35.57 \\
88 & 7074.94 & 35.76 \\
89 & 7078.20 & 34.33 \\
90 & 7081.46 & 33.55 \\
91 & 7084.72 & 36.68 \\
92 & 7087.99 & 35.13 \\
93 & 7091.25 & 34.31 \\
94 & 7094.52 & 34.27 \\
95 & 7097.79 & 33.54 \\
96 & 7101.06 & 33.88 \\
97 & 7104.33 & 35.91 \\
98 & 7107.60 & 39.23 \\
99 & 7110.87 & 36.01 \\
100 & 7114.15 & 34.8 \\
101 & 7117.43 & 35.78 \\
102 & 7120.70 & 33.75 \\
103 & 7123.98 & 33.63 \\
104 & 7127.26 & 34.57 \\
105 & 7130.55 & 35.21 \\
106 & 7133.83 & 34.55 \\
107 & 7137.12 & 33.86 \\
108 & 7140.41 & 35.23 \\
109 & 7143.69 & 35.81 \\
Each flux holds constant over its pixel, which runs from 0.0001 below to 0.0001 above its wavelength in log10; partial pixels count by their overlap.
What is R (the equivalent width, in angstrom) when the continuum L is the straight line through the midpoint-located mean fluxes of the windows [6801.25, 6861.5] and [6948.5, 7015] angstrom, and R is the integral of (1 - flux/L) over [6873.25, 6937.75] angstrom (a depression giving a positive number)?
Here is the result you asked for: 2.82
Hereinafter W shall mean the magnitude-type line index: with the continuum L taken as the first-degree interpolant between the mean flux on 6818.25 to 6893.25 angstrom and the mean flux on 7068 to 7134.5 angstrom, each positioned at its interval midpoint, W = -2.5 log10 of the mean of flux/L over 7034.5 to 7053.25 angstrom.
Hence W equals 0.02 mag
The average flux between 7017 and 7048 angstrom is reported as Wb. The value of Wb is 34.5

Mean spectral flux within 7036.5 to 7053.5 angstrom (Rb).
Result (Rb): 34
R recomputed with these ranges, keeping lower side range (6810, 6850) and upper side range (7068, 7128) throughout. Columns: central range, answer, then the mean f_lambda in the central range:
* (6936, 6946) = 0.4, 31.6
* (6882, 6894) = 0.6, 30.7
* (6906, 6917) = 0.5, 31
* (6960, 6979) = -0.5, 34.3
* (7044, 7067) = 0.4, 34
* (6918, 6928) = 0.3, 31.8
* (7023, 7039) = -0.4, 35.1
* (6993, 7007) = 0.4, 32.8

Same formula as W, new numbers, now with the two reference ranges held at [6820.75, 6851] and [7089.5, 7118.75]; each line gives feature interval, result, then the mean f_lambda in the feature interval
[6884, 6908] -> 0.04 mag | 31.5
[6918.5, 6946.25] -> 0.08 mag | 30.8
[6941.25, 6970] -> 0.03 mag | 32.6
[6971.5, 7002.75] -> 0.02 mag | 33.3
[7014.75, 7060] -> 0.00 mag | 34.5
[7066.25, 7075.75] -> -0.04 mag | 36.3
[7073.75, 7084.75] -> 0.01 mag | 34.8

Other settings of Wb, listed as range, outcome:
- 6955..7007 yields 33.3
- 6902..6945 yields 31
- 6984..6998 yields 32.2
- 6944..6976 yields 33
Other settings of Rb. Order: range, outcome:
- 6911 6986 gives 32.3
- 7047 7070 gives 34.8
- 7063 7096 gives 35.3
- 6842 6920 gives 32.5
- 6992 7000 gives 31.7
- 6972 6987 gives 34.1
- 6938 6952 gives 31.9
